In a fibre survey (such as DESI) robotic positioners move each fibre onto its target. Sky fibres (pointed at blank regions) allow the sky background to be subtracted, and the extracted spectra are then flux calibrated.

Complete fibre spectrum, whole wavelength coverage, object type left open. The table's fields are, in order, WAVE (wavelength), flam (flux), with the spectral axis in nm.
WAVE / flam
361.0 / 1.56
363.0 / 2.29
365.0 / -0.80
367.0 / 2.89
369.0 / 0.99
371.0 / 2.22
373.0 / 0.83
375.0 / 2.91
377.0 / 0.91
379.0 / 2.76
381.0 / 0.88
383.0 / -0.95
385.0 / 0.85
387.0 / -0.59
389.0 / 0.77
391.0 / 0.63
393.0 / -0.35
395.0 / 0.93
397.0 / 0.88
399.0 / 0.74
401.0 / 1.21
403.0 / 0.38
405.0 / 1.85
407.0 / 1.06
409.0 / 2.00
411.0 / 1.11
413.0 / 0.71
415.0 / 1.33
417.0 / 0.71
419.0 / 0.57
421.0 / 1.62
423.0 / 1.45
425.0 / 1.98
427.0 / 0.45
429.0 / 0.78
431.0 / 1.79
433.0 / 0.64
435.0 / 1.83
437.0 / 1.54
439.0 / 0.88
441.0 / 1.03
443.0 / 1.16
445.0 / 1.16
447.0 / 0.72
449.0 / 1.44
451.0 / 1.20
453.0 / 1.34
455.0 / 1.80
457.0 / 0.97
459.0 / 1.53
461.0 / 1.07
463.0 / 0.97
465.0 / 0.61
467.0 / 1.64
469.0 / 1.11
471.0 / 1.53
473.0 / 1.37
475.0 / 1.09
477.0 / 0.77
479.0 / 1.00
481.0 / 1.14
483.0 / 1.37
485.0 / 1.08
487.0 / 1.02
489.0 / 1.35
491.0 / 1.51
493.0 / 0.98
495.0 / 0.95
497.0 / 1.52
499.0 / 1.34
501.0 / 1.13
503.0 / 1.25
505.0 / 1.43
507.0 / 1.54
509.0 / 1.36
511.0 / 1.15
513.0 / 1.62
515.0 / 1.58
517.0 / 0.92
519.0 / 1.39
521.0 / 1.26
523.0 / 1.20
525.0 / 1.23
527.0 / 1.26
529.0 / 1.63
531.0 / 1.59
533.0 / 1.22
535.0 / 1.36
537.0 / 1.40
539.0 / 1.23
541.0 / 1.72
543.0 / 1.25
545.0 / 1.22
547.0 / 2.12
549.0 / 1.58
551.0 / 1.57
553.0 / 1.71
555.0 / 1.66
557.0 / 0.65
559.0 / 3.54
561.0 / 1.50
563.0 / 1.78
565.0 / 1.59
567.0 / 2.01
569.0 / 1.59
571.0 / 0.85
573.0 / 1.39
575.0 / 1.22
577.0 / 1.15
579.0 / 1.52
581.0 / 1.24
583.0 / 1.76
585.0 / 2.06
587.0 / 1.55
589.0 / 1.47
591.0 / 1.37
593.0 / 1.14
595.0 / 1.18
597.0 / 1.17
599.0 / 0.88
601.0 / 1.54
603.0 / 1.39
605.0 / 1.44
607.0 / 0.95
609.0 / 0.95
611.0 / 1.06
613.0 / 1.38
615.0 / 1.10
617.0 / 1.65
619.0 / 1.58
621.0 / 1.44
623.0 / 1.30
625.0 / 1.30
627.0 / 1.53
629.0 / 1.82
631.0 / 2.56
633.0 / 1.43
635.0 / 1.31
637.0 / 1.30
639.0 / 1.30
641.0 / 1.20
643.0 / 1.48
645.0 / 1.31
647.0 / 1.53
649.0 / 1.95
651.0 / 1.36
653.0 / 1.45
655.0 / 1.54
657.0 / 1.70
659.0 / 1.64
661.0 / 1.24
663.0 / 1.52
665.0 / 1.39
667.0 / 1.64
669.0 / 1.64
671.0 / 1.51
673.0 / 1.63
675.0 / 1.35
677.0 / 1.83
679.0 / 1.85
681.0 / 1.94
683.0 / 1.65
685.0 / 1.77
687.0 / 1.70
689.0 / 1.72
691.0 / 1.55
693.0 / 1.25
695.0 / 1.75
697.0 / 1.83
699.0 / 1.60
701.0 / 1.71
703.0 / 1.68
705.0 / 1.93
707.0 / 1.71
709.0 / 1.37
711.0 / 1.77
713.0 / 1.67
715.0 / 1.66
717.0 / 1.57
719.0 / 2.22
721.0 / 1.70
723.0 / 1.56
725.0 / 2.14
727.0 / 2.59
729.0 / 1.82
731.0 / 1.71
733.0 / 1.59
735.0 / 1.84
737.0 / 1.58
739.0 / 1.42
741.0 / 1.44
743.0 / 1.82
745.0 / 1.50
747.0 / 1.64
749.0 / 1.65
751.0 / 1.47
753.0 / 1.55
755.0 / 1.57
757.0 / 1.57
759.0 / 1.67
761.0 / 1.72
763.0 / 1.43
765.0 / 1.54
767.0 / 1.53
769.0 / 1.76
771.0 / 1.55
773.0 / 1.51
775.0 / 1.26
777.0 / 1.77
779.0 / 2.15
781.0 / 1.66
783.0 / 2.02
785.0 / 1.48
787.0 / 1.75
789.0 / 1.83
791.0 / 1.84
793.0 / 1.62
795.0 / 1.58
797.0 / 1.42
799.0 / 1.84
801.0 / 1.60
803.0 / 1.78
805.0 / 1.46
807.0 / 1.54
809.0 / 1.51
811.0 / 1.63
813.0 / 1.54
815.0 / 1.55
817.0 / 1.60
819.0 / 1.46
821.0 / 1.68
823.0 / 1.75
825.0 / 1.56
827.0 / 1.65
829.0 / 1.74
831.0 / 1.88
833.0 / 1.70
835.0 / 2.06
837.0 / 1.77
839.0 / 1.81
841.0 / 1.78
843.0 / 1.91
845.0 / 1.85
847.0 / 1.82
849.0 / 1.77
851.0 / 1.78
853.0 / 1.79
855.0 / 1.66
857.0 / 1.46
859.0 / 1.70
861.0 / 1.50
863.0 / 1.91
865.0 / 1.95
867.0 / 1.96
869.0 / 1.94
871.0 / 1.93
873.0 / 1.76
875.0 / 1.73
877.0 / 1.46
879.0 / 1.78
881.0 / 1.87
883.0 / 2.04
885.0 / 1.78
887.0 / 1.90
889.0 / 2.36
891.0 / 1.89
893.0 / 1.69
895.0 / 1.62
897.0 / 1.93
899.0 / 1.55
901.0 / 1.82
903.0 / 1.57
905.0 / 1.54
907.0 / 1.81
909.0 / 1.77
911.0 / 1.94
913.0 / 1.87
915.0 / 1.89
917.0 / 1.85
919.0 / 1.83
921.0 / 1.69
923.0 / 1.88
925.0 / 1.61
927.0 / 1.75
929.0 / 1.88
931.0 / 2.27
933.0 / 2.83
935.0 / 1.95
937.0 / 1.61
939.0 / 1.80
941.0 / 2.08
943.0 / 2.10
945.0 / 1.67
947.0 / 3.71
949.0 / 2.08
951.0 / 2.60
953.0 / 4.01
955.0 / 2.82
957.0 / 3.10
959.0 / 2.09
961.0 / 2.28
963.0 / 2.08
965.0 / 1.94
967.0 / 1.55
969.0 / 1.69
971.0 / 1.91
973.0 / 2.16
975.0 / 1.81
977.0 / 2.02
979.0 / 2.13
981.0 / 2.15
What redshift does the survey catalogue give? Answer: 0.45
